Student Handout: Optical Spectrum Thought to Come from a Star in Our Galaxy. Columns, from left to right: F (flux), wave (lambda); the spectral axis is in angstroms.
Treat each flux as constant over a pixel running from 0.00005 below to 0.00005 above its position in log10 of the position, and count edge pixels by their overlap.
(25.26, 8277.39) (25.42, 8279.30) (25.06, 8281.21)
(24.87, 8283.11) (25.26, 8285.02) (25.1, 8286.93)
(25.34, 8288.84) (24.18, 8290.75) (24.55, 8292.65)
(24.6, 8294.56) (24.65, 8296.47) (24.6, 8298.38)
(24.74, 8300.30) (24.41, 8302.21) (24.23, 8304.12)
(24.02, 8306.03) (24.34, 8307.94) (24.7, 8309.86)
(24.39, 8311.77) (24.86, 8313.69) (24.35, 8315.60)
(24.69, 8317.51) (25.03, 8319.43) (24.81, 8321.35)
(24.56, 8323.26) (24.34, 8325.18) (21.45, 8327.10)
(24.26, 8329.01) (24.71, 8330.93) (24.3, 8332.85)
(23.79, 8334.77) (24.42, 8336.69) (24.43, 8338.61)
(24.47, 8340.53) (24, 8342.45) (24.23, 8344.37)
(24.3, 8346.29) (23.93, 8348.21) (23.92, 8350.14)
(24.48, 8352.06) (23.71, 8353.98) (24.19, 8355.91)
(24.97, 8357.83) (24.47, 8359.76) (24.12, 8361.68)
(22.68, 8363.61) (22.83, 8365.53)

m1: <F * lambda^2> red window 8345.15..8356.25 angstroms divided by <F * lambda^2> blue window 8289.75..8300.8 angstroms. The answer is 0.99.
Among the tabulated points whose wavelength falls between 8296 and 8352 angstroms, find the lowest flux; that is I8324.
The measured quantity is 21.45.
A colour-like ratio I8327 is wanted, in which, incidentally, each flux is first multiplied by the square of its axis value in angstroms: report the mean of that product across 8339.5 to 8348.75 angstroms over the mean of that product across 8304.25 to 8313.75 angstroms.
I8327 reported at 1.00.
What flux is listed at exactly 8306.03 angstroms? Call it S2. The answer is 24.02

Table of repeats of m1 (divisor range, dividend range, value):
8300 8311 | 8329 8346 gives 1.00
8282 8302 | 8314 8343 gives 0.99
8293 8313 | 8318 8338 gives 0.99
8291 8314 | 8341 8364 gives 1.00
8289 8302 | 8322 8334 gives 0.98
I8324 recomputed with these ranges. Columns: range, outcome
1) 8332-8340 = 23.79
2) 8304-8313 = 24.02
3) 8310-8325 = 24.35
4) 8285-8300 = 24.18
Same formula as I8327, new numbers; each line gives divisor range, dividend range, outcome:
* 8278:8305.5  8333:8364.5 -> 0.99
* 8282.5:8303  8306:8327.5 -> 0.99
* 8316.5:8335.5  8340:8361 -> 1.01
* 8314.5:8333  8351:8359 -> 1.01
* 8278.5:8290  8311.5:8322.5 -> 0.99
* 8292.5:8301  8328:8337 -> 1.00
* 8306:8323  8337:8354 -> 0.99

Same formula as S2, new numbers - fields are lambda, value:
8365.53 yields 22.83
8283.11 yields 24.87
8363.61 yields 22.68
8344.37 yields 24.23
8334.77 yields 23.79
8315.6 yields 24.35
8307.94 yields 24.34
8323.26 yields 24.56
